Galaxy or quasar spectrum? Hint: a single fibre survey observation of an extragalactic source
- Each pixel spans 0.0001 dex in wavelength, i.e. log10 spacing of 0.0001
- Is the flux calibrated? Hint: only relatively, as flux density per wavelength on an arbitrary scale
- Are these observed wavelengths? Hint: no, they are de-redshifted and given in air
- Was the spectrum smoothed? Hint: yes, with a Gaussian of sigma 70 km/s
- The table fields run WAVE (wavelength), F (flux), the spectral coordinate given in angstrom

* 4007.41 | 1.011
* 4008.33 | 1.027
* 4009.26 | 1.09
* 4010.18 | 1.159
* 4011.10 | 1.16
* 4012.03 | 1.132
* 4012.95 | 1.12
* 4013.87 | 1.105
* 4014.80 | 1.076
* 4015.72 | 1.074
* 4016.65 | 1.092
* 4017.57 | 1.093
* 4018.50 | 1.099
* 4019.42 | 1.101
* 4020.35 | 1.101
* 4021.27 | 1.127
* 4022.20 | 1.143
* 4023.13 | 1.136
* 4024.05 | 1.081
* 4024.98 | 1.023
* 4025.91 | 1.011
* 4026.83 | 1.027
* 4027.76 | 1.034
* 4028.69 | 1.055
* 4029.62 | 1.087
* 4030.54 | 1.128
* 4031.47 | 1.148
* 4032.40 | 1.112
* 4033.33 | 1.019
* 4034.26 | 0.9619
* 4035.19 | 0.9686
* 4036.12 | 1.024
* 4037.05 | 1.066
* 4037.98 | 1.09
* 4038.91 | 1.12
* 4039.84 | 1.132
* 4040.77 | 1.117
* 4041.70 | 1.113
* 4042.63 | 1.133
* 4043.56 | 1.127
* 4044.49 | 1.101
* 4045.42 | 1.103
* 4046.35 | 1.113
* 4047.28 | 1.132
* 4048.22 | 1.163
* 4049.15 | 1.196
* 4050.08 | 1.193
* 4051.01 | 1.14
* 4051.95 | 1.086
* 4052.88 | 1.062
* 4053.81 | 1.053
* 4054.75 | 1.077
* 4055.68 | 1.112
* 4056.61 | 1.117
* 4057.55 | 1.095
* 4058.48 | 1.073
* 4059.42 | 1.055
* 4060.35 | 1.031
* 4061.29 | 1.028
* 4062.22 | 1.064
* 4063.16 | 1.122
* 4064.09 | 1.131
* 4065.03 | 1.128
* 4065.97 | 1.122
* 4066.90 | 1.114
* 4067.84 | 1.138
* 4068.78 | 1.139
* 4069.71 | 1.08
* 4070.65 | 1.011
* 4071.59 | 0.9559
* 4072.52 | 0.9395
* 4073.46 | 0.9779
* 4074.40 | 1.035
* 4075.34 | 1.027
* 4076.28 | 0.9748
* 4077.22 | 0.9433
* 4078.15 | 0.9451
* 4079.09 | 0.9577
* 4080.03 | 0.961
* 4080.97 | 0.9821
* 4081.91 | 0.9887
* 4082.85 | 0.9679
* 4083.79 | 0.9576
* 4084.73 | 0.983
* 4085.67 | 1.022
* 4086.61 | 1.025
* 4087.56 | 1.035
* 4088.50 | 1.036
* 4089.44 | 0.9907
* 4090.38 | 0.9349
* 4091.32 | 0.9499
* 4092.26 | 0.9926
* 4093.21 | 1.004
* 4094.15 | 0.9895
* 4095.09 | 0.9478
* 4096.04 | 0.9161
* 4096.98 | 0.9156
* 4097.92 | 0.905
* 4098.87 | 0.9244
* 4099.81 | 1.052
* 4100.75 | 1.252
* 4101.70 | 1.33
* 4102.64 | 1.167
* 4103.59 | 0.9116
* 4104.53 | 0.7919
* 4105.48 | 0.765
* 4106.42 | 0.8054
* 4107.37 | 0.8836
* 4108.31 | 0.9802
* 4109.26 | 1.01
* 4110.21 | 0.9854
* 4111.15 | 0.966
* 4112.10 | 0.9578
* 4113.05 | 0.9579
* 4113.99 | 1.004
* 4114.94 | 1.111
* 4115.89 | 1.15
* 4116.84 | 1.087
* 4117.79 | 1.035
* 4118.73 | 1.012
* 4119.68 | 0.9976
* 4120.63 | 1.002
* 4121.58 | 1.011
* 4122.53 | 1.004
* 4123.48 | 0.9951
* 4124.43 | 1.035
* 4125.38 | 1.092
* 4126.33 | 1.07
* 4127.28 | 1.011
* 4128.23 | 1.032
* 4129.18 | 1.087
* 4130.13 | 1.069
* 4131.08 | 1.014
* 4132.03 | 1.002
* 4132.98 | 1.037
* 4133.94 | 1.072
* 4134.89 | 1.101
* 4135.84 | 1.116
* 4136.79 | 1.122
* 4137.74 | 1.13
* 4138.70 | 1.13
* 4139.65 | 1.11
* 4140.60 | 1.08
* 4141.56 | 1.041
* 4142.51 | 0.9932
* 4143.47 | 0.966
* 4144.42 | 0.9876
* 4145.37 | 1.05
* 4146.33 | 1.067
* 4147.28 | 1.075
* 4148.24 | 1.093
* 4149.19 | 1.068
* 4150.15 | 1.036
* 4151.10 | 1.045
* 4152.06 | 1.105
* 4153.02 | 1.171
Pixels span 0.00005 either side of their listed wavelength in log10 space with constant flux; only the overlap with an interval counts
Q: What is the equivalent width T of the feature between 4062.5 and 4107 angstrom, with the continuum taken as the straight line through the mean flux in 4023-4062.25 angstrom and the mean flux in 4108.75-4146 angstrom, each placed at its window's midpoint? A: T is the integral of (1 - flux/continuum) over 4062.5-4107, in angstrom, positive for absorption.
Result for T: 2.48 angstrom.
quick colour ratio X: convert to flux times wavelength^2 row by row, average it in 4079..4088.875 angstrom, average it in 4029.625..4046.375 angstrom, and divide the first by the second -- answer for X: 0.9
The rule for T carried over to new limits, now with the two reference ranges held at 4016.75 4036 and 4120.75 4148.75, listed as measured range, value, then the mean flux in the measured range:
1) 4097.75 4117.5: 1.07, 1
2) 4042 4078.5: -0.40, 1.08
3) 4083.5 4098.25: 1.19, 0.976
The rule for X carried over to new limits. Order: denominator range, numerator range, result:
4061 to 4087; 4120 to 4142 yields 1.06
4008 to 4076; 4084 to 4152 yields 0.98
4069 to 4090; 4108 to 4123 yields 1.04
